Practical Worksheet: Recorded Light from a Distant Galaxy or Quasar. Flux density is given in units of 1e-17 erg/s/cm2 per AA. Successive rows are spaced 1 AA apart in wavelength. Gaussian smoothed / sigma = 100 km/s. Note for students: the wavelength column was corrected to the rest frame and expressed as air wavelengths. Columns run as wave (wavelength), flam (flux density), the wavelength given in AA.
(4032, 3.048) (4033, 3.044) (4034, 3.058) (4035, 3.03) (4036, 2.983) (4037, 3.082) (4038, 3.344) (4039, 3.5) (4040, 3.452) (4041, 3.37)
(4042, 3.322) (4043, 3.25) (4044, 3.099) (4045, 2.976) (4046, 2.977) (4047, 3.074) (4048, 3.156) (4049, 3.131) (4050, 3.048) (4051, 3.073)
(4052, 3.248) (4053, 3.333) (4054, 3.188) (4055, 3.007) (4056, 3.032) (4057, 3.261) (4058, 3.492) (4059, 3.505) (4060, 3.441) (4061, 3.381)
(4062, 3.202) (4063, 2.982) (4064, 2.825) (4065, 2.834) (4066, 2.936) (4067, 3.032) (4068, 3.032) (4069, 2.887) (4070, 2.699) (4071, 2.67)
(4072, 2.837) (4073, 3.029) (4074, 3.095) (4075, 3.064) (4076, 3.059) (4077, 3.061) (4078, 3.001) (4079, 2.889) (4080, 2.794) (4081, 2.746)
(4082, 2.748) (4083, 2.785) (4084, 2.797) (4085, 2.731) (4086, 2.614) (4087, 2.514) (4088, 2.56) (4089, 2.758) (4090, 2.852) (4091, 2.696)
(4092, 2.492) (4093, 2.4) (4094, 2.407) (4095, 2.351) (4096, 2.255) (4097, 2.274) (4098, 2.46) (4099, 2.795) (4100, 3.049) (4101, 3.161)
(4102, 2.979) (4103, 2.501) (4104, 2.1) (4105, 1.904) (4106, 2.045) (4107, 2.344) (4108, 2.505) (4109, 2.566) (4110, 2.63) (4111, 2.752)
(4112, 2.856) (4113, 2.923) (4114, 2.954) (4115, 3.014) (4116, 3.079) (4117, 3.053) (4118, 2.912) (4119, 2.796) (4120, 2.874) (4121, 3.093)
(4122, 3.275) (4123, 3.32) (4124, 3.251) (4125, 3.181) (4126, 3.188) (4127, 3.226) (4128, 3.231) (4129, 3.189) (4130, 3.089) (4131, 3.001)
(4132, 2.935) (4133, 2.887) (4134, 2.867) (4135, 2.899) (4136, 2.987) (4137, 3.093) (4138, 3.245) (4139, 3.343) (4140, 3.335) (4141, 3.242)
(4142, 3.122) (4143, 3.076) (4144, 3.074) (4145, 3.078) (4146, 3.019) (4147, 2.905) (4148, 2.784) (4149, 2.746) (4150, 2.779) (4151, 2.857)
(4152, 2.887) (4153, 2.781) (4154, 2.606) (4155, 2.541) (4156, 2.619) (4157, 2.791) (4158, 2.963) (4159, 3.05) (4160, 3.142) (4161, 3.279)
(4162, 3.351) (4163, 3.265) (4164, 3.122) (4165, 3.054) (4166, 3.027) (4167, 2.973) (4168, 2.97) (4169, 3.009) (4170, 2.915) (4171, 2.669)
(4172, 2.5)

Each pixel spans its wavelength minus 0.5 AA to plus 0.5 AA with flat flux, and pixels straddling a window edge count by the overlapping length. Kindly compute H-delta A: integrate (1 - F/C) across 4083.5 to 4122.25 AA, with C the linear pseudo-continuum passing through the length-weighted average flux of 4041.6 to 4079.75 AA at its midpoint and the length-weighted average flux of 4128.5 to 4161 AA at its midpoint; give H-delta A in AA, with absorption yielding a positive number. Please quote 4.5 AA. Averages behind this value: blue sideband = 3.08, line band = 2.67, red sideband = 2.97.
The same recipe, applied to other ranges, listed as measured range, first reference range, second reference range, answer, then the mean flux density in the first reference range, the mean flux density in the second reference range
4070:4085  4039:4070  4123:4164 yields 1.1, 3.15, 3.03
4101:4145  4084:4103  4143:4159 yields -3.1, 2.63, 2.84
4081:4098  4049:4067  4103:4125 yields 2.1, 3.16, 2.78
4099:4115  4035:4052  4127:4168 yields 2.3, 3.18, 3.01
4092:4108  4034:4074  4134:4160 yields 3.0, 3.12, 2.95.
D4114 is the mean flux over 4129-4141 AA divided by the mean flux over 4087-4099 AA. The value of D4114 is 1.2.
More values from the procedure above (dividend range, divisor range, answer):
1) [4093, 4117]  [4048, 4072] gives 0.84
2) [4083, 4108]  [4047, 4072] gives 0.82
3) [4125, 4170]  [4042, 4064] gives 0.95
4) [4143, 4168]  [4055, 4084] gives 0.98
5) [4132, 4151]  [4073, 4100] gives 1.11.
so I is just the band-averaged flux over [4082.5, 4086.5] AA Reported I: 2.73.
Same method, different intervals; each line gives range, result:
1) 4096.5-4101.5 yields 2.75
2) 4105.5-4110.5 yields 2.42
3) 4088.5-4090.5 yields 2.8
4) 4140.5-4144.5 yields 3.13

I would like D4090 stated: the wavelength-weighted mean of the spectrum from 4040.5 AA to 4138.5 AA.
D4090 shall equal 2.91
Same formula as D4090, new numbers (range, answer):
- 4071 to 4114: 2.68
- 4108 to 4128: 2.99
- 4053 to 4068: 3.15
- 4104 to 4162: 2.93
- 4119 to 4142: 3.12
